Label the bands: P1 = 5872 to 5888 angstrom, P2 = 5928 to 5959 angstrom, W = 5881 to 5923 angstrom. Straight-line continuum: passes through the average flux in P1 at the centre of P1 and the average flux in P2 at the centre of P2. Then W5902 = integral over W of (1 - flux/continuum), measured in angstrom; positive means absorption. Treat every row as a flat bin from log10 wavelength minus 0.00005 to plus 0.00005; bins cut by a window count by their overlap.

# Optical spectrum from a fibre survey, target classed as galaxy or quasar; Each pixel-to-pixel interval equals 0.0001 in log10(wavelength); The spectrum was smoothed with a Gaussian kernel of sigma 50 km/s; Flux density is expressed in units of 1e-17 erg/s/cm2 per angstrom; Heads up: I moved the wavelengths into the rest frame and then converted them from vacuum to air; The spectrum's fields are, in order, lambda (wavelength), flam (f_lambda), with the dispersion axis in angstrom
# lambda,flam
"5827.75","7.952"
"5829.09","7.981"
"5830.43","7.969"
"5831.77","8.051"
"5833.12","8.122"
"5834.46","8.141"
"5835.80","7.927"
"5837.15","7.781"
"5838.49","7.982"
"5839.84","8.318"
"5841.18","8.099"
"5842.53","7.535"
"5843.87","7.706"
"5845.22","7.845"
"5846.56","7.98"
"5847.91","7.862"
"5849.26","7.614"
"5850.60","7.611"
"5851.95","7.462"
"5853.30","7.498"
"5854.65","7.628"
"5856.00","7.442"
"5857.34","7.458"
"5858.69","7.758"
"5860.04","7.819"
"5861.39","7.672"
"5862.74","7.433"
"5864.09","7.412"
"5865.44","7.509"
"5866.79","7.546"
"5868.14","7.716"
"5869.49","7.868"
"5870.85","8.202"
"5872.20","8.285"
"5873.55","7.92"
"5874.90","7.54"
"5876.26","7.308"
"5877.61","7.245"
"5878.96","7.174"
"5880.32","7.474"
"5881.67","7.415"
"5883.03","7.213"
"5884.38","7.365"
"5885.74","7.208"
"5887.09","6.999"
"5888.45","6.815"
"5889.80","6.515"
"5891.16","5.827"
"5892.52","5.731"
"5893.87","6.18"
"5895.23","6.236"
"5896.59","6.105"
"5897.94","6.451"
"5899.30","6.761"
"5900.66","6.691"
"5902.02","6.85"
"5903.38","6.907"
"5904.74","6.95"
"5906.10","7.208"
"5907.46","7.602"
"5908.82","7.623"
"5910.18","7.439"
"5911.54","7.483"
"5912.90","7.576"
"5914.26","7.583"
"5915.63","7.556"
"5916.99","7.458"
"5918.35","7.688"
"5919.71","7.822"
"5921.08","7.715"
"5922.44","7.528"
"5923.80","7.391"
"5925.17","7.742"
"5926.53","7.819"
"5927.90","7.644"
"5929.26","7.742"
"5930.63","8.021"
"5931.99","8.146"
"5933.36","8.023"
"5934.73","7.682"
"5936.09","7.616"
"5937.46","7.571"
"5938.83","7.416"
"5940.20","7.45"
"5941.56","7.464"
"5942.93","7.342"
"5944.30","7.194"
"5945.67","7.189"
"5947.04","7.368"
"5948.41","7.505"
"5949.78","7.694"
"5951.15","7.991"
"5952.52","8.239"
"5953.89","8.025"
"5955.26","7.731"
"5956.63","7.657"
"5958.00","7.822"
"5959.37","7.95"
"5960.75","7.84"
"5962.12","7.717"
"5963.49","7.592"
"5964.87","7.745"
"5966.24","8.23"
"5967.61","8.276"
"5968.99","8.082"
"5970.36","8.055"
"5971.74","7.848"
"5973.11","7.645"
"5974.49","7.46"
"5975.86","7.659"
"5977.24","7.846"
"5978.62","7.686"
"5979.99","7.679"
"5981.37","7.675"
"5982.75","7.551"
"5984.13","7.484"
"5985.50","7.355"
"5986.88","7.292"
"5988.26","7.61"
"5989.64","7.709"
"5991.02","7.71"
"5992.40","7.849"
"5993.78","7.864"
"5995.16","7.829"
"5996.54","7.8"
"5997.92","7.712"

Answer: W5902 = 2.5 angstrom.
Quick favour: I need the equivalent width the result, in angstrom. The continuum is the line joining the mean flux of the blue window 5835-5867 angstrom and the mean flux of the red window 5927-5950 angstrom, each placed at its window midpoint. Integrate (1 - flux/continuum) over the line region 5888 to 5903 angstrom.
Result 2.5 angstrom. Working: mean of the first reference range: 7.71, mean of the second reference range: 7.59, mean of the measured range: 6.38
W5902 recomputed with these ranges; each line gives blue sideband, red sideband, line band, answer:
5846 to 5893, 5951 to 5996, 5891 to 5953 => 2.12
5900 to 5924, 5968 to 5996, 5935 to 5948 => 0.19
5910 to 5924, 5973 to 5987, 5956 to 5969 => -0.51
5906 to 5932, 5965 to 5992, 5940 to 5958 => 0.16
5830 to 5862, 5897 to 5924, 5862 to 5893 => 1.06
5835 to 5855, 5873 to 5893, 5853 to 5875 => -0.82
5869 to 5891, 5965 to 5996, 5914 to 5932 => -0.39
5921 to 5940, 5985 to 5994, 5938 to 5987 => -0.21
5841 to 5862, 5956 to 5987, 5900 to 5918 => 0.94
